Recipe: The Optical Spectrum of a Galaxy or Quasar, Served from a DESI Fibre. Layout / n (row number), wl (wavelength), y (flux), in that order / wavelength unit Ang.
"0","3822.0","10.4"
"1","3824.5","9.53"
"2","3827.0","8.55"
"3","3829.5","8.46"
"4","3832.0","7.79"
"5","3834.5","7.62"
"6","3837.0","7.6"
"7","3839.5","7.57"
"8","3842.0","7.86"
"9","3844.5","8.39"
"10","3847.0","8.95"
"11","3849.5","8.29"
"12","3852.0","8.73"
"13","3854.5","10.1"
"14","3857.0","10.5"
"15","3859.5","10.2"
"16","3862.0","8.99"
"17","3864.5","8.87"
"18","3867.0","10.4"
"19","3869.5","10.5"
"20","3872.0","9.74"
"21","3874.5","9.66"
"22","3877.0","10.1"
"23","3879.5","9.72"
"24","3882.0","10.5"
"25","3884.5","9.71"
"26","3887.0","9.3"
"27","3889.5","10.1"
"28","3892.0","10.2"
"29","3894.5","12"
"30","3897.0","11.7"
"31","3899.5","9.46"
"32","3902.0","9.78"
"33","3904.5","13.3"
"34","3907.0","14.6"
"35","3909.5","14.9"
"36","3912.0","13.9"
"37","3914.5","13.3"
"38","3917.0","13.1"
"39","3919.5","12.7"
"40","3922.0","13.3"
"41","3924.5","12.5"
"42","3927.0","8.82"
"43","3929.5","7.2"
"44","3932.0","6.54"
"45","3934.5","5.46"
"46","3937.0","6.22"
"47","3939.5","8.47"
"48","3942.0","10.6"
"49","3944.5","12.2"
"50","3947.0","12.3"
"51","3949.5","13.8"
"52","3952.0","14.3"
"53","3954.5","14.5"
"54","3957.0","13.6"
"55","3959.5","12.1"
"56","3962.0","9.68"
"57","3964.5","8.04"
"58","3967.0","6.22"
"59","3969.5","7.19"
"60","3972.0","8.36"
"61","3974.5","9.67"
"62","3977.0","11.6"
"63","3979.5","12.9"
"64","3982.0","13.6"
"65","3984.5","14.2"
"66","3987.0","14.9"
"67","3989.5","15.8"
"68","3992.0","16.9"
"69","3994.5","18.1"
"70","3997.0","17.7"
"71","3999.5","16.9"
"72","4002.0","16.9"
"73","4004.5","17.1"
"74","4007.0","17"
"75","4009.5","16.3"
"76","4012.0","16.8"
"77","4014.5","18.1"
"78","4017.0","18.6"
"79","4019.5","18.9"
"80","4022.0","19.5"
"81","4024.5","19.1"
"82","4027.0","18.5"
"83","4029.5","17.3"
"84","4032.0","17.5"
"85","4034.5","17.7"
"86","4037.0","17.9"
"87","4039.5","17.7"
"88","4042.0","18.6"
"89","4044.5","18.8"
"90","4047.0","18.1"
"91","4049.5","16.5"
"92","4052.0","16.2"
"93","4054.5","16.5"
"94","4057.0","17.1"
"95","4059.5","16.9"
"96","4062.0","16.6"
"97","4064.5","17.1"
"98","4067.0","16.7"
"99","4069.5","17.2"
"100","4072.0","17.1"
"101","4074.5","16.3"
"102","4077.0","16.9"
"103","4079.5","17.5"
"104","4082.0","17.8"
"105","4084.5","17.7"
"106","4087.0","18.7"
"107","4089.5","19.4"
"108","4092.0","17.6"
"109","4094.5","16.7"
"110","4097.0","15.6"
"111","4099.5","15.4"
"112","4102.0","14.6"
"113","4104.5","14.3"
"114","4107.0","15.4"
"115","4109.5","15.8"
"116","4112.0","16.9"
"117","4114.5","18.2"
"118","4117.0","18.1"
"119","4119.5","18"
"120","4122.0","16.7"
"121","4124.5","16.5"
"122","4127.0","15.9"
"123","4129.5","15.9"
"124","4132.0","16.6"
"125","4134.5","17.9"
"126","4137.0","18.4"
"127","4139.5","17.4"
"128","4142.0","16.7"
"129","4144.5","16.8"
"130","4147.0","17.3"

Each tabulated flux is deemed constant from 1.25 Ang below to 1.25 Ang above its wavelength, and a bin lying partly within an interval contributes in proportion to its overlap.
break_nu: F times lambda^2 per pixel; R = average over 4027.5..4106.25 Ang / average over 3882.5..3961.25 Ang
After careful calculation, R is 1.63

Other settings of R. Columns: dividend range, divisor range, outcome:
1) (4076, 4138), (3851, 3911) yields 1.79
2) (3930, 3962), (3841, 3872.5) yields 1.20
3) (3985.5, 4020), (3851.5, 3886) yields 1.86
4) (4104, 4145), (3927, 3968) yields 1.83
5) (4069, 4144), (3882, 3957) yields 1.65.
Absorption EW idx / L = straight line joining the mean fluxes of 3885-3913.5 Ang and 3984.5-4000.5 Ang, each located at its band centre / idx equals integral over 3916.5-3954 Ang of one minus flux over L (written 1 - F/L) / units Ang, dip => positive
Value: 8.4 Ang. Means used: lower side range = 11.7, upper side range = 16.5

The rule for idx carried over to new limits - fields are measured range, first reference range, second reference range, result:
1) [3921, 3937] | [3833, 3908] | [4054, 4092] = 4.3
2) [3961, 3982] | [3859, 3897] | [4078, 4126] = 5.6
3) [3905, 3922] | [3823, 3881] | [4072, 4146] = -4.3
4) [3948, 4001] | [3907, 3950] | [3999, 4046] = 5.6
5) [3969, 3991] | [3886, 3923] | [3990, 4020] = 5.3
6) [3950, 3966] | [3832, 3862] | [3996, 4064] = 2.3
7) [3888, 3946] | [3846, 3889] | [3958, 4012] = 1.6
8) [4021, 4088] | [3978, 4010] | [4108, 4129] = -4.4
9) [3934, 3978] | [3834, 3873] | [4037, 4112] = 8.2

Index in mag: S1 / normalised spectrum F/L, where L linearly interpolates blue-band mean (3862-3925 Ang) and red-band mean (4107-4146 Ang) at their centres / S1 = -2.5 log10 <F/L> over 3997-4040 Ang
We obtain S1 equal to -0.23 mag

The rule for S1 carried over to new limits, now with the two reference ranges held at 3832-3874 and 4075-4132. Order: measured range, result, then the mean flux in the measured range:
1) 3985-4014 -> -0.23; 16.7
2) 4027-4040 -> -0.21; 17.7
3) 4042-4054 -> -0.16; 17.5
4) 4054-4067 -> -0.09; 16.8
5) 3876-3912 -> -0.09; 11.2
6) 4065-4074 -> -0.08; 17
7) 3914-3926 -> -0.16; 12.9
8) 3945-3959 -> -0.12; 13.5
